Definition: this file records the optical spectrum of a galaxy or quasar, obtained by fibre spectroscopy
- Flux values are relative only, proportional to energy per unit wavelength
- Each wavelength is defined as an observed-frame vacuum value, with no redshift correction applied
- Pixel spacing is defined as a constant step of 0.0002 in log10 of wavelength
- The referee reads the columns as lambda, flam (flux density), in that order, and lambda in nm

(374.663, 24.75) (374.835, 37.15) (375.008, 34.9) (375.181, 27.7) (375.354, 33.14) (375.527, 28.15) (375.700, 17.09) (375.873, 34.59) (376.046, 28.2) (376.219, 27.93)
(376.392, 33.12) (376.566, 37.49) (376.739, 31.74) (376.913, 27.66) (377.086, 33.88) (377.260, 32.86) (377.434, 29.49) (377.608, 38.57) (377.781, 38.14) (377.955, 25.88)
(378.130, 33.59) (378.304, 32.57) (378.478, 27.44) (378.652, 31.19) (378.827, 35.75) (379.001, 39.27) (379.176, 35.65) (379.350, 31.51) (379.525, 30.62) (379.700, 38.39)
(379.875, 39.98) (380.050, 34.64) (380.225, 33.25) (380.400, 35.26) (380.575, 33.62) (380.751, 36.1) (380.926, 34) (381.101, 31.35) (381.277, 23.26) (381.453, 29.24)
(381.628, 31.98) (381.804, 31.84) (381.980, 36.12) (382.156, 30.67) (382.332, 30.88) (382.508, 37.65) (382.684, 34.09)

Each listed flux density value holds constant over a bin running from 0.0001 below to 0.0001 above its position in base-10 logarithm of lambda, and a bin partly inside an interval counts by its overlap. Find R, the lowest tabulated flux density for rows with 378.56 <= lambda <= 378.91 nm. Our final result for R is 31.19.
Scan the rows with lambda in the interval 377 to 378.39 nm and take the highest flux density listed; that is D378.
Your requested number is 38.57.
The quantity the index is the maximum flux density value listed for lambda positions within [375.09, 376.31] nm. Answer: 34.59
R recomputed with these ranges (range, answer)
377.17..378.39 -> 25.88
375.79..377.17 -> 27.66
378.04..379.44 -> 27.44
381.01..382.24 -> 23.26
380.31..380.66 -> 33.62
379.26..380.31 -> 30.62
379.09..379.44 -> 31.51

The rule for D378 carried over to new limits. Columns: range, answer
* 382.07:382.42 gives 30.88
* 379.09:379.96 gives 39.98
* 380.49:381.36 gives 36.1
